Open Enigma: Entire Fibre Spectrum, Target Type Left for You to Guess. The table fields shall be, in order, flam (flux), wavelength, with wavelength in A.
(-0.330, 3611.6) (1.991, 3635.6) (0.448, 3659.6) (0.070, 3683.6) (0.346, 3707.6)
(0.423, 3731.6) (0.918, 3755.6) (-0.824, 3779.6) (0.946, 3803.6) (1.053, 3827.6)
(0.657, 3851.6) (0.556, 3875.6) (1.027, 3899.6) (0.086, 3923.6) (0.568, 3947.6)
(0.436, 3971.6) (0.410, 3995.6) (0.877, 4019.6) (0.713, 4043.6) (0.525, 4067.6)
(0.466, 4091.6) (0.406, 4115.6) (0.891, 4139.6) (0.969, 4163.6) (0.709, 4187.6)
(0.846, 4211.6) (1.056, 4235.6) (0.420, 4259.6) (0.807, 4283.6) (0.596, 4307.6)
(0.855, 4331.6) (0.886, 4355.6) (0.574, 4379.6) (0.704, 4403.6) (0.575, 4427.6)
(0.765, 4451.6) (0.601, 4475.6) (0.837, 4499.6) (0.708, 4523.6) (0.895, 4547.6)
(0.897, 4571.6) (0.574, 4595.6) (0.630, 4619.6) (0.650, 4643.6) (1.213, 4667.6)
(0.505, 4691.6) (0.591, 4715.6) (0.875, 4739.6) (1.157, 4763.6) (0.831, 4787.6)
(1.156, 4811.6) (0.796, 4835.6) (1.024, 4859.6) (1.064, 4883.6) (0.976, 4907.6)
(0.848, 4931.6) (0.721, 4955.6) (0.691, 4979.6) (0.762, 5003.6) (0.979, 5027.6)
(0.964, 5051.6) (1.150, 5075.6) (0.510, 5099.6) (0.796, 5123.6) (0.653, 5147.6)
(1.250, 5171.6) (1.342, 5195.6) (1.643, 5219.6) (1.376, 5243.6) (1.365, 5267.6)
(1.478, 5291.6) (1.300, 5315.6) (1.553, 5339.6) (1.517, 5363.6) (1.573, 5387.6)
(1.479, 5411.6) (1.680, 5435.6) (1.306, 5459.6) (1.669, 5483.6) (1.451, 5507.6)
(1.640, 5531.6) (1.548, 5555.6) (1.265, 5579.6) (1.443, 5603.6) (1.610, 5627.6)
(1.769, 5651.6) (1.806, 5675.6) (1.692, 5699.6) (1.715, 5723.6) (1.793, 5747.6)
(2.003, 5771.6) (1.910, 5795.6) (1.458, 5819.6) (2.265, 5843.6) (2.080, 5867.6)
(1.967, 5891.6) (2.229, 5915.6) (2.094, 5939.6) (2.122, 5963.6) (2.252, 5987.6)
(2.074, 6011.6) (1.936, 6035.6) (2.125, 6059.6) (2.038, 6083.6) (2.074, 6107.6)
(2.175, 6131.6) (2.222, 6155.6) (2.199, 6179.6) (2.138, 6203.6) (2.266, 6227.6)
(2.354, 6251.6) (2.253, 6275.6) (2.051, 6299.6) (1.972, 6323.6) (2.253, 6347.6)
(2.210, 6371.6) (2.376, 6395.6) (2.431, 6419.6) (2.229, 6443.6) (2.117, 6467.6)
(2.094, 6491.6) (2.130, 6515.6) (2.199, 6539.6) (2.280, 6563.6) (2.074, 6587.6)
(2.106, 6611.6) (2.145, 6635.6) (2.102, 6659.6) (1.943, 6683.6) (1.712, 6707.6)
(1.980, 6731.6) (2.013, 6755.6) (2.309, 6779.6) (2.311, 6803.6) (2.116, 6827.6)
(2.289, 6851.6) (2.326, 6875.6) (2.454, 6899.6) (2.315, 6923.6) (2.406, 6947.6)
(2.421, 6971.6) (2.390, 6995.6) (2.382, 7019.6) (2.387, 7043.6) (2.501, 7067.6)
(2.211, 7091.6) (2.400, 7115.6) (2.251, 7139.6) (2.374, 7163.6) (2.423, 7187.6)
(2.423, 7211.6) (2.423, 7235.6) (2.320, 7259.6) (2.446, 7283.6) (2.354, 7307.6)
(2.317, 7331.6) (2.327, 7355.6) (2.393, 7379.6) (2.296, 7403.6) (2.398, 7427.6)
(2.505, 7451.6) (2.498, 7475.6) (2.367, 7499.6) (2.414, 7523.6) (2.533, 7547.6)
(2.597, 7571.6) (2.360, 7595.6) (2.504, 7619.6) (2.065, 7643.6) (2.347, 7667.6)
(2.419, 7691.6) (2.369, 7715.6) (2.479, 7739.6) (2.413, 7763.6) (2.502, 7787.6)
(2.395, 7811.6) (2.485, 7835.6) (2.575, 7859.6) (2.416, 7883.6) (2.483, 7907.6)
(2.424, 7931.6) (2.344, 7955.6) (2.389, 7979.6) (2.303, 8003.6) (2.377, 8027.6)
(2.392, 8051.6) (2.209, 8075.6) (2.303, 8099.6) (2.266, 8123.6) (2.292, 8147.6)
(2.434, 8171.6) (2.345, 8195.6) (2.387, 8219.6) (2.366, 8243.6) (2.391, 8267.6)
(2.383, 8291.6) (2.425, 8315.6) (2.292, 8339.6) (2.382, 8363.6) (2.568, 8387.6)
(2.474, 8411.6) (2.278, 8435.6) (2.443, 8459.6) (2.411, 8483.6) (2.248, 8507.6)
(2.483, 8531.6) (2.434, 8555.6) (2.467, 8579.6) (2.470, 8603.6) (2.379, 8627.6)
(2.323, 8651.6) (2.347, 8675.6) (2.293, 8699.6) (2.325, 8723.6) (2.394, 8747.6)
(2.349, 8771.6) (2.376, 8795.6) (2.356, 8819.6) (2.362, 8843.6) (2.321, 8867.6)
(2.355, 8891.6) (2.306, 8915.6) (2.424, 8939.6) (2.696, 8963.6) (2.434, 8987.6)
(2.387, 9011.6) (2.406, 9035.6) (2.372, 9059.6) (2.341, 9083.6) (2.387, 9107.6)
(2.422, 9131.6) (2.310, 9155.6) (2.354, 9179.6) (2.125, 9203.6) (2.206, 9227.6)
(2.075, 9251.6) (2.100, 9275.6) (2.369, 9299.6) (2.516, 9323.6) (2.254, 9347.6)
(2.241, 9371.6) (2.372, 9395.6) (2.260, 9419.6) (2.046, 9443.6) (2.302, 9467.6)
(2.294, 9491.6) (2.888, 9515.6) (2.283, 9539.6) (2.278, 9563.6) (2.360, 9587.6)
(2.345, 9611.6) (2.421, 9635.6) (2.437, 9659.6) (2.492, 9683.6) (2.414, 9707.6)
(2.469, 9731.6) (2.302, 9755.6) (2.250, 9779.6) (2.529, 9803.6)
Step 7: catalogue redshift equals 0.297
